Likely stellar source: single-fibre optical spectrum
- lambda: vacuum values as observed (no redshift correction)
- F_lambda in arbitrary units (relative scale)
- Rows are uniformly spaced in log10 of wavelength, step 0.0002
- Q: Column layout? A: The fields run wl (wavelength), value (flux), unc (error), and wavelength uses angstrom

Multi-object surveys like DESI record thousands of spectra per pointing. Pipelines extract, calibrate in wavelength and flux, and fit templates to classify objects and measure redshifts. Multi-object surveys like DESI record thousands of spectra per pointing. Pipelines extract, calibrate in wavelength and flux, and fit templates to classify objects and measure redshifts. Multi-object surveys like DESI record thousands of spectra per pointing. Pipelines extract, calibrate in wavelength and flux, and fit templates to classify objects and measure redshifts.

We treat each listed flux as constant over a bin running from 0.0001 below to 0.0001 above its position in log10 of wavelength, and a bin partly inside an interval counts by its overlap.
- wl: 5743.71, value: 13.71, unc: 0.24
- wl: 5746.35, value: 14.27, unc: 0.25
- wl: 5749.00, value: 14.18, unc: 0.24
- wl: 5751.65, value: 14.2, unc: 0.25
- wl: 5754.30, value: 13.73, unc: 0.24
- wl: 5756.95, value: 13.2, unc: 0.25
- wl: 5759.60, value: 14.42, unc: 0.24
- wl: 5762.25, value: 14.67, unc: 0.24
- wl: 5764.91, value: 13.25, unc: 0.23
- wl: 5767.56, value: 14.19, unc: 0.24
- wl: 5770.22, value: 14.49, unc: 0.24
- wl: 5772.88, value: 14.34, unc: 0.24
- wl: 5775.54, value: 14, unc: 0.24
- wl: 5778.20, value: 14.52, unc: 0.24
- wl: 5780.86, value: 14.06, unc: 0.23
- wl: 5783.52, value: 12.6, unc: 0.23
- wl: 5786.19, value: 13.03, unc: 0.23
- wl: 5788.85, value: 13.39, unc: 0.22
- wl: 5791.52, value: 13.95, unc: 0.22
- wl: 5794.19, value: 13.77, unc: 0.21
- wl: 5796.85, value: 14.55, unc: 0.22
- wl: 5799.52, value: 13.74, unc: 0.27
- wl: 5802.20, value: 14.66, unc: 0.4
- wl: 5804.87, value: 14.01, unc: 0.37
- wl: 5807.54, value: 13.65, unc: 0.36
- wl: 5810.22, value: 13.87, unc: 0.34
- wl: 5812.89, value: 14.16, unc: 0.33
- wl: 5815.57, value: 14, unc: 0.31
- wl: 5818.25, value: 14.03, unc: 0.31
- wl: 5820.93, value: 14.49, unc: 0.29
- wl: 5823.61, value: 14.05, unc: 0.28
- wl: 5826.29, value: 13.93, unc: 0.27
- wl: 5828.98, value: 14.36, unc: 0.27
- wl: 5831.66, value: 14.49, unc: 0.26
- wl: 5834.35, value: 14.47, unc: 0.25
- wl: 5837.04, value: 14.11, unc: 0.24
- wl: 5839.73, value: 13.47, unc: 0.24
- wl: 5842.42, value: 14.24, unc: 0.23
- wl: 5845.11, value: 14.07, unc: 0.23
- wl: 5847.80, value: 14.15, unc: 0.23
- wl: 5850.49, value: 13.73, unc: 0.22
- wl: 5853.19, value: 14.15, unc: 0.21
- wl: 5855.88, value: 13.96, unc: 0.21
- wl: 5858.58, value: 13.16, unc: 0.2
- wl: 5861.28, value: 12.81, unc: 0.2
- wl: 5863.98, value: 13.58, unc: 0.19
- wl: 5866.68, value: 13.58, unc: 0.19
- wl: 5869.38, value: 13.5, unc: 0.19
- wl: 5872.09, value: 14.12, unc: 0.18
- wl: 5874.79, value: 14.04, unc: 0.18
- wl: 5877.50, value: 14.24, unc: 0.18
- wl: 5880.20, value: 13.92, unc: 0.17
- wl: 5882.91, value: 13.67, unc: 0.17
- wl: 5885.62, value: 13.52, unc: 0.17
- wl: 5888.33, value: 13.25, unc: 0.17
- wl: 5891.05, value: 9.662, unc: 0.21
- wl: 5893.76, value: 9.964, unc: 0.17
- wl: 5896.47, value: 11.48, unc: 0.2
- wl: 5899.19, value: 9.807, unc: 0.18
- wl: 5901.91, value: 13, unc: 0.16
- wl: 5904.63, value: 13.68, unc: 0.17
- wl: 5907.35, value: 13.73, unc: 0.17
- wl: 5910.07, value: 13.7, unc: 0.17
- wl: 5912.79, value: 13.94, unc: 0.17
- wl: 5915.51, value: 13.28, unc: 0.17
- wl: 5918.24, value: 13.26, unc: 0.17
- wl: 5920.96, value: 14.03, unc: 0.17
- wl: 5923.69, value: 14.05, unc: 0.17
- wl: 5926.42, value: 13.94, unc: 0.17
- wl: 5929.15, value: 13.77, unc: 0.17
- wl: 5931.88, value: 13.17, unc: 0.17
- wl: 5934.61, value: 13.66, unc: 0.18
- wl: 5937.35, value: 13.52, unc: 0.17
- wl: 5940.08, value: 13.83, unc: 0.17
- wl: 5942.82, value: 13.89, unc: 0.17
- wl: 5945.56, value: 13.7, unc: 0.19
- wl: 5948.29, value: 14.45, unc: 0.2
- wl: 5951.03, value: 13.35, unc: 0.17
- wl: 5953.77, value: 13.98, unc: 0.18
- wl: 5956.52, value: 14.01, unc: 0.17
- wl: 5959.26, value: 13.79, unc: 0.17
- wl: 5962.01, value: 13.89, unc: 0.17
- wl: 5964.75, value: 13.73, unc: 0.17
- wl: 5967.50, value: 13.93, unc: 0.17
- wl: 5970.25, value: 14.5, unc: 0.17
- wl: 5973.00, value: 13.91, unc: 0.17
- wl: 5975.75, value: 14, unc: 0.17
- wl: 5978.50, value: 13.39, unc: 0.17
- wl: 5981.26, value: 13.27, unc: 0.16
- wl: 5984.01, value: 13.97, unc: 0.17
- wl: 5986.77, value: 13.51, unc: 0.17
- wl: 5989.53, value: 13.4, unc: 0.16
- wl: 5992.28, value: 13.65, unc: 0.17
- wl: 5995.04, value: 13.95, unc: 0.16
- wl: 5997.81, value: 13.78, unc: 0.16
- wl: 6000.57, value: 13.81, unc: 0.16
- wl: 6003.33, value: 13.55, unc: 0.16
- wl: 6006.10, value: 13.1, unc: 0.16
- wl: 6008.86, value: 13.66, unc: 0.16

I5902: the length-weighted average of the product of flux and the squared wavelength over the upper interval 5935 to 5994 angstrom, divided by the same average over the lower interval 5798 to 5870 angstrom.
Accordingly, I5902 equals 1.0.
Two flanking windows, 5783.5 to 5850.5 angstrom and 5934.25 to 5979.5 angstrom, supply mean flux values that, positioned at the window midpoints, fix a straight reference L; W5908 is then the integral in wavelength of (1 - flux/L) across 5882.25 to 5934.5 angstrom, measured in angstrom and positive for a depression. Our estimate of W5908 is 3.8 angstrom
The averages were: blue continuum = 14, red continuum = 13.9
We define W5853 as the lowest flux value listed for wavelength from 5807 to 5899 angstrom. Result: 9.662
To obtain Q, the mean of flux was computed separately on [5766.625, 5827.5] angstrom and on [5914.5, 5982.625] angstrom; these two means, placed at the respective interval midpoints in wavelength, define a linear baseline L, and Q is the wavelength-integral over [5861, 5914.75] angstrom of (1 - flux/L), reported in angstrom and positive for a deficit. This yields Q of 3.45 angstrom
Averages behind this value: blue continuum 14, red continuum 13.8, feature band 13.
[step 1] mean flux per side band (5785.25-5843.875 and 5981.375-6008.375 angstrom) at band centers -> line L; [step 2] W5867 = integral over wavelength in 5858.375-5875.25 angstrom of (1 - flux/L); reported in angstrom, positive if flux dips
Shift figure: 0.4 angstrom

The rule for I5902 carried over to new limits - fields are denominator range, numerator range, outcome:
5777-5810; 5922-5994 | 1.05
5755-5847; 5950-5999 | 1.04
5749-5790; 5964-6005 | 1.07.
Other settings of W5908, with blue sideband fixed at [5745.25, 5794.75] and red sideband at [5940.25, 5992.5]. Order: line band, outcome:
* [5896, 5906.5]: 1.3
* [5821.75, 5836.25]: -0.4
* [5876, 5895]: 1.7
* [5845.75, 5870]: 0.4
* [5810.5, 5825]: -0.3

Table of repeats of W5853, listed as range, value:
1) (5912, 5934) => 13.17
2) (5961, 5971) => 13.73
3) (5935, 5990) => 13.27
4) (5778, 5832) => 12.6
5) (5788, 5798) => 13.39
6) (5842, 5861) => 13.16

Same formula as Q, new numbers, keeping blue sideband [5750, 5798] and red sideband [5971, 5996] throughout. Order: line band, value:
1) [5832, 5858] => -0.4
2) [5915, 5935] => 0.1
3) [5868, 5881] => -0.2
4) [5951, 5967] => -0.1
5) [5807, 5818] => -0.1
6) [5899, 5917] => 0.7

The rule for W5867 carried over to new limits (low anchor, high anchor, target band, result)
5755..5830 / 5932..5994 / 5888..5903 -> 3.1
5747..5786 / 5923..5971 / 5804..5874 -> -0.1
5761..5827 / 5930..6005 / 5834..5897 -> 2.3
